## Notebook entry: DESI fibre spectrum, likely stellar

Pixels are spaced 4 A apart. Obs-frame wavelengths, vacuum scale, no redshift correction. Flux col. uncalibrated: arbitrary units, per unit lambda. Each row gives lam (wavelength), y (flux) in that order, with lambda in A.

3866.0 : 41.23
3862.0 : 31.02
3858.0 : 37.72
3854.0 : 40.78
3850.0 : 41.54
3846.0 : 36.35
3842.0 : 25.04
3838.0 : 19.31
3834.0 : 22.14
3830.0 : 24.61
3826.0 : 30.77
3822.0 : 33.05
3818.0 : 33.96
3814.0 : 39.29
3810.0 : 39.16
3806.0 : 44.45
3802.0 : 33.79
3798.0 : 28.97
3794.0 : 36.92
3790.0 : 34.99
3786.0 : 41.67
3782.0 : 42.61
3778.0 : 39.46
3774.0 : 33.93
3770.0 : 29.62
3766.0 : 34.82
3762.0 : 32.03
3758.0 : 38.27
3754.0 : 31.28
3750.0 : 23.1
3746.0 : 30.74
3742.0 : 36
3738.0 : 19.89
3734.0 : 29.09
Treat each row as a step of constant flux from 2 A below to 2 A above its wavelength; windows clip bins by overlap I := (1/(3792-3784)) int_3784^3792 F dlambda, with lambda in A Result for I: 38.3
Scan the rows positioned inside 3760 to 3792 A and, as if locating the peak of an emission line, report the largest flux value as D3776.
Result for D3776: 42.61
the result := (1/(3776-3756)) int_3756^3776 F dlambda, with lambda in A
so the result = 33.7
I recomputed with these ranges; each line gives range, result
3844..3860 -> 39.1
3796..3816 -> 37.1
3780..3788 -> 42.1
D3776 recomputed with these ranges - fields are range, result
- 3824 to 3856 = 41.54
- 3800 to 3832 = 44.45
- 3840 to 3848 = 36.35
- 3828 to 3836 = 24.61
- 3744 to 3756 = 31.28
